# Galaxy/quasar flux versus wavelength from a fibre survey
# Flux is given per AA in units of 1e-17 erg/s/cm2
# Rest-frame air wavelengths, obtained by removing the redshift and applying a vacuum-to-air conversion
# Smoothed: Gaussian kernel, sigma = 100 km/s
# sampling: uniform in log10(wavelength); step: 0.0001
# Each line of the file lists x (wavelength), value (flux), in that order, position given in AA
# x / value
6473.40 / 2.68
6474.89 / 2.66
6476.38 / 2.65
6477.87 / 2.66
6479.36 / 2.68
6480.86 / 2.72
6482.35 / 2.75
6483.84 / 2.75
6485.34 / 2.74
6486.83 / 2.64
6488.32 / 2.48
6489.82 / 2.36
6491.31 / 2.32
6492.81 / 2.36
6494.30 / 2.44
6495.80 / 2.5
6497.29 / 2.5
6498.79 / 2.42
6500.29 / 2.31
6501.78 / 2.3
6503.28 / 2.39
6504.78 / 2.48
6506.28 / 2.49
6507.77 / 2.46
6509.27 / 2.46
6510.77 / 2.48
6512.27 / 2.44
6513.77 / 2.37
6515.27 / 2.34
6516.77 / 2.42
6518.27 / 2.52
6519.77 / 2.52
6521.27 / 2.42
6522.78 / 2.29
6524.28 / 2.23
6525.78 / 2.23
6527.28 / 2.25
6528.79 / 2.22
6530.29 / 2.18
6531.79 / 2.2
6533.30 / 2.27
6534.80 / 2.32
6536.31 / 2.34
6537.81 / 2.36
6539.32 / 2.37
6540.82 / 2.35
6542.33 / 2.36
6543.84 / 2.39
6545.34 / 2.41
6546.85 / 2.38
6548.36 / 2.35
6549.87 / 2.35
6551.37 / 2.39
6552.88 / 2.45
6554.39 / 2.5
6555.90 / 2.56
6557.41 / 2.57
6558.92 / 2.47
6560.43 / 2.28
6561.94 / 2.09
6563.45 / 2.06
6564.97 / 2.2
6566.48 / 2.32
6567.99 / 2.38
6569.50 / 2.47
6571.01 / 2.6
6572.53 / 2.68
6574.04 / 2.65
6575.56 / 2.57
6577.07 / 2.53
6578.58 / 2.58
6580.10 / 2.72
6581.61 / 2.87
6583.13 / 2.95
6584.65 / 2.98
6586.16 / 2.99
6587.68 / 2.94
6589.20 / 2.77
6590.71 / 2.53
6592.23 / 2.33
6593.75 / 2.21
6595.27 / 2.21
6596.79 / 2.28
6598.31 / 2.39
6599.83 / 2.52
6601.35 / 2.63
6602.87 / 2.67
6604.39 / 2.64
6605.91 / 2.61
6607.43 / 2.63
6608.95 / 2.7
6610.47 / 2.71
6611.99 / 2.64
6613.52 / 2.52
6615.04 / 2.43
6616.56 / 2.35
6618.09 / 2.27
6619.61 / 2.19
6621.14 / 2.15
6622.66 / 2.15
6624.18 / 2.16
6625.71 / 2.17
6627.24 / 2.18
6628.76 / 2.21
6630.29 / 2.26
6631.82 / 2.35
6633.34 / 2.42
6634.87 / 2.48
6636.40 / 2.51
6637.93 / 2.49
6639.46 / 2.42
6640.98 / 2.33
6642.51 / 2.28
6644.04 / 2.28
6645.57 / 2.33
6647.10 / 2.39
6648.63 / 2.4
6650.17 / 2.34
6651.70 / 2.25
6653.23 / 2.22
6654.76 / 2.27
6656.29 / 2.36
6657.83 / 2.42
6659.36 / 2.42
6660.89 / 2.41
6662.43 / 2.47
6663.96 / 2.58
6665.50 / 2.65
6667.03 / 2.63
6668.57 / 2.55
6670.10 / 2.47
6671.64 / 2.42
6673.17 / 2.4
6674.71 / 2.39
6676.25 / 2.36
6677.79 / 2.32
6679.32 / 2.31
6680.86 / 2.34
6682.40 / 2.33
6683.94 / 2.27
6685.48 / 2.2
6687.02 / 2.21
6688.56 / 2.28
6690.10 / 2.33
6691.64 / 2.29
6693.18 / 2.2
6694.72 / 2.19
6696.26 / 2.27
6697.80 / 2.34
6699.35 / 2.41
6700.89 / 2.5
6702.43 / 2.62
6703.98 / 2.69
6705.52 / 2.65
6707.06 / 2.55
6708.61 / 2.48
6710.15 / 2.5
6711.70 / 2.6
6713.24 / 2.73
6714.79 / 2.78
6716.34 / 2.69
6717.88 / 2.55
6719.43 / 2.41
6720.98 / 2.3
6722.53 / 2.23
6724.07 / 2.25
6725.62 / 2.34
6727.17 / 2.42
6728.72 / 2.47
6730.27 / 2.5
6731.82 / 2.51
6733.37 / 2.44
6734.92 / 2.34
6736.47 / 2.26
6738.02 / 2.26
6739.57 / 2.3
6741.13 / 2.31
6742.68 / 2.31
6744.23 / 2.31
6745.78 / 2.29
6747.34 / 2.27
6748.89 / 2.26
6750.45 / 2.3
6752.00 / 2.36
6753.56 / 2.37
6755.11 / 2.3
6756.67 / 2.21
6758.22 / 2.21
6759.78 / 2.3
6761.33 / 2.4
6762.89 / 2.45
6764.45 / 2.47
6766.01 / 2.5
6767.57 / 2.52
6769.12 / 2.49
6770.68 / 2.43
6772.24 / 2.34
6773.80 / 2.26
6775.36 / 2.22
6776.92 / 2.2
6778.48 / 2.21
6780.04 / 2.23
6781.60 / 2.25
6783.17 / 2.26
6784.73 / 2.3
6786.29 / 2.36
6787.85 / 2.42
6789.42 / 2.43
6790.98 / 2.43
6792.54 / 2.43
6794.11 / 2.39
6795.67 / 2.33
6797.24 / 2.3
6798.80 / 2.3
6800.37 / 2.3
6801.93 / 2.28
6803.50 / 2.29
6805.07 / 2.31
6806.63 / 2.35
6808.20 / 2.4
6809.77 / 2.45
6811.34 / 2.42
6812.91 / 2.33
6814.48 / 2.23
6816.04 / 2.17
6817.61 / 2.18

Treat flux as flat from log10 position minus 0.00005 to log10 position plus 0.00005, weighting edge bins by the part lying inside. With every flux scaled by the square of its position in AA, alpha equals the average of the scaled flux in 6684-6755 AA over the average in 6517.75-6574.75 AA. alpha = 1.1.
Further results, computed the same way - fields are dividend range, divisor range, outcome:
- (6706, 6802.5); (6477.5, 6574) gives 1.05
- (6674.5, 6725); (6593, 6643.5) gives 1.03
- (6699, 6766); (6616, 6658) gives 1.08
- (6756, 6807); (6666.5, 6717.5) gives 0.99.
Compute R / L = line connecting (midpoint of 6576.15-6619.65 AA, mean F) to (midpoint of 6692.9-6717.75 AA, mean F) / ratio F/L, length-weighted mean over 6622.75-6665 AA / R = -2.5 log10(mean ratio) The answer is 0.09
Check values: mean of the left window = 2.59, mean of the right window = 2.52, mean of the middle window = 2.35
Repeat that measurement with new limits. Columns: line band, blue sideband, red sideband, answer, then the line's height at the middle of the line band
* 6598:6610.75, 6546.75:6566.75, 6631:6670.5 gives -0.101 mag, 2.38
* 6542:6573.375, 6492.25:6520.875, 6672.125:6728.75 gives 0.014 mag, 2.43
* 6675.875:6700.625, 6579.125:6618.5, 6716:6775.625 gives 0.073 mag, 2.45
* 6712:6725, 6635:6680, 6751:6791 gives -0.056 mag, 2.37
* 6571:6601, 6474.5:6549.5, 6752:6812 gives -0.090 mag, 2.41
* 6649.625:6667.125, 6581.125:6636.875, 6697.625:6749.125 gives 0.024 mag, 2.46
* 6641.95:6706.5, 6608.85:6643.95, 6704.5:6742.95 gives 0.009 mag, 2.4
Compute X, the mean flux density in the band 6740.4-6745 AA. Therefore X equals 2.31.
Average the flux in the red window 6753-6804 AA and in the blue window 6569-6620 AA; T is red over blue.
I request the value 0.91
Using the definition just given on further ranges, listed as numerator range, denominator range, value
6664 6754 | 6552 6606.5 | 0.95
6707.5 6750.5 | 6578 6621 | 0.94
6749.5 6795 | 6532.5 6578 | 0.98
